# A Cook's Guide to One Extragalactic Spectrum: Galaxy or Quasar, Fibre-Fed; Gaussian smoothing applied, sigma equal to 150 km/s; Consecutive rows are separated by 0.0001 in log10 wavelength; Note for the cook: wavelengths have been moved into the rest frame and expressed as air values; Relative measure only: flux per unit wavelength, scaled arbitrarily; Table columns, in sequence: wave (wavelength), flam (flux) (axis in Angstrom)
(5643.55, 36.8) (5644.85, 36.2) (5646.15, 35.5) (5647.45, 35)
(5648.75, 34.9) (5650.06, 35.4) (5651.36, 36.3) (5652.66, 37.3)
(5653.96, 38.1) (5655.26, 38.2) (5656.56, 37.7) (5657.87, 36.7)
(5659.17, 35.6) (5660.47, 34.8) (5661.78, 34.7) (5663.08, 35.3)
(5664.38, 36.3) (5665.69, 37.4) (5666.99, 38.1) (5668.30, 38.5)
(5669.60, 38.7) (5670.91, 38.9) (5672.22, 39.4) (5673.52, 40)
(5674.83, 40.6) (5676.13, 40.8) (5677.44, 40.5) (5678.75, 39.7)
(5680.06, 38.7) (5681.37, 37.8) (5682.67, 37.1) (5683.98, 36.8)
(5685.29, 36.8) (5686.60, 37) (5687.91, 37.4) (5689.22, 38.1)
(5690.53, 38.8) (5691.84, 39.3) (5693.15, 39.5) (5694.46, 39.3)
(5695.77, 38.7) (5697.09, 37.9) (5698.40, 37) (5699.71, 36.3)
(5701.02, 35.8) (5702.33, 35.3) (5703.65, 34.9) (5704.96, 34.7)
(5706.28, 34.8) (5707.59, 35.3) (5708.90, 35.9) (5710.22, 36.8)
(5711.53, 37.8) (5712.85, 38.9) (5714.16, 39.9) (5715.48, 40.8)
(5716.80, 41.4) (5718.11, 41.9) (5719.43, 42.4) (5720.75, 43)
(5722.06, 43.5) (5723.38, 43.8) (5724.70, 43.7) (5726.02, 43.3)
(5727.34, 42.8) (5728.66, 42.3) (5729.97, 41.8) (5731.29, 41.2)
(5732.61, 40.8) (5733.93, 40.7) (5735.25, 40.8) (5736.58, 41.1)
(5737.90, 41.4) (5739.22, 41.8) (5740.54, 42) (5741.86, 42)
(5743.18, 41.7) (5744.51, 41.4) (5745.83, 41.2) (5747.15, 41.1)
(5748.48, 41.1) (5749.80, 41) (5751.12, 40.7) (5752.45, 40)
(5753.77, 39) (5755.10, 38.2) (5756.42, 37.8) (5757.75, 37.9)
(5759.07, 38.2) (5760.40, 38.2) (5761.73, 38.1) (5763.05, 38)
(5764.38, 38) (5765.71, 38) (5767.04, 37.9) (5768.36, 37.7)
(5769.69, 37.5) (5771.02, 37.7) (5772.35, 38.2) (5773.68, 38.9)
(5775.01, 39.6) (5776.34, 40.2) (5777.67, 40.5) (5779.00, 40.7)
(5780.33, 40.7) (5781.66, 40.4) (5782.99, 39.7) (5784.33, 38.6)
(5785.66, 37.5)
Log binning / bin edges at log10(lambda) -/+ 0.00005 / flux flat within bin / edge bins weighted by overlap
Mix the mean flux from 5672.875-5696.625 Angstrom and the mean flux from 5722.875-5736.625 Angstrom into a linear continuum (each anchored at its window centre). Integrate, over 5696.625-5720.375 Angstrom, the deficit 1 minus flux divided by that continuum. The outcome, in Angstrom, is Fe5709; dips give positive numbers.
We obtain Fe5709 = 1.6 Angstrom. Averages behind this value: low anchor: 38.7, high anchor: 42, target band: 37.7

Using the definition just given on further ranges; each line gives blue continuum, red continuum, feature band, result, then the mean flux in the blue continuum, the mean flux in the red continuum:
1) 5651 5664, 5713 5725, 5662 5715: 2.0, 36.5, 42.1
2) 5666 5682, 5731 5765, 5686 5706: 1.1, 39.3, 40.1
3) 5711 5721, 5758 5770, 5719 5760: -1.9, 40.7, 38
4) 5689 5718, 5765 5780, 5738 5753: -1.1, 37.7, 38.8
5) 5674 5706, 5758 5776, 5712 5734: -2.3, 37.8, 38.2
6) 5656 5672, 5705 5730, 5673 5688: -0.3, 36.9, 40.4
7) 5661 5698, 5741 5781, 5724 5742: -1.3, 38.3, 39.4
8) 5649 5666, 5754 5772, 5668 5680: -1.0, 36.4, 38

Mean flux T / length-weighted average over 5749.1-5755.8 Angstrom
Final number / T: 39.8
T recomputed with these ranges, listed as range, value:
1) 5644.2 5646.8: 35.8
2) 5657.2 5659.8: 36.1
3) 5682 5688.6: 37.1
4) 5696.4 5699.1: 37.4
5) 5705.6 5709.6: 35.3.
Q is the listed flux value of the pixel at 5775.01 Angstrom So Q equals 39.6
